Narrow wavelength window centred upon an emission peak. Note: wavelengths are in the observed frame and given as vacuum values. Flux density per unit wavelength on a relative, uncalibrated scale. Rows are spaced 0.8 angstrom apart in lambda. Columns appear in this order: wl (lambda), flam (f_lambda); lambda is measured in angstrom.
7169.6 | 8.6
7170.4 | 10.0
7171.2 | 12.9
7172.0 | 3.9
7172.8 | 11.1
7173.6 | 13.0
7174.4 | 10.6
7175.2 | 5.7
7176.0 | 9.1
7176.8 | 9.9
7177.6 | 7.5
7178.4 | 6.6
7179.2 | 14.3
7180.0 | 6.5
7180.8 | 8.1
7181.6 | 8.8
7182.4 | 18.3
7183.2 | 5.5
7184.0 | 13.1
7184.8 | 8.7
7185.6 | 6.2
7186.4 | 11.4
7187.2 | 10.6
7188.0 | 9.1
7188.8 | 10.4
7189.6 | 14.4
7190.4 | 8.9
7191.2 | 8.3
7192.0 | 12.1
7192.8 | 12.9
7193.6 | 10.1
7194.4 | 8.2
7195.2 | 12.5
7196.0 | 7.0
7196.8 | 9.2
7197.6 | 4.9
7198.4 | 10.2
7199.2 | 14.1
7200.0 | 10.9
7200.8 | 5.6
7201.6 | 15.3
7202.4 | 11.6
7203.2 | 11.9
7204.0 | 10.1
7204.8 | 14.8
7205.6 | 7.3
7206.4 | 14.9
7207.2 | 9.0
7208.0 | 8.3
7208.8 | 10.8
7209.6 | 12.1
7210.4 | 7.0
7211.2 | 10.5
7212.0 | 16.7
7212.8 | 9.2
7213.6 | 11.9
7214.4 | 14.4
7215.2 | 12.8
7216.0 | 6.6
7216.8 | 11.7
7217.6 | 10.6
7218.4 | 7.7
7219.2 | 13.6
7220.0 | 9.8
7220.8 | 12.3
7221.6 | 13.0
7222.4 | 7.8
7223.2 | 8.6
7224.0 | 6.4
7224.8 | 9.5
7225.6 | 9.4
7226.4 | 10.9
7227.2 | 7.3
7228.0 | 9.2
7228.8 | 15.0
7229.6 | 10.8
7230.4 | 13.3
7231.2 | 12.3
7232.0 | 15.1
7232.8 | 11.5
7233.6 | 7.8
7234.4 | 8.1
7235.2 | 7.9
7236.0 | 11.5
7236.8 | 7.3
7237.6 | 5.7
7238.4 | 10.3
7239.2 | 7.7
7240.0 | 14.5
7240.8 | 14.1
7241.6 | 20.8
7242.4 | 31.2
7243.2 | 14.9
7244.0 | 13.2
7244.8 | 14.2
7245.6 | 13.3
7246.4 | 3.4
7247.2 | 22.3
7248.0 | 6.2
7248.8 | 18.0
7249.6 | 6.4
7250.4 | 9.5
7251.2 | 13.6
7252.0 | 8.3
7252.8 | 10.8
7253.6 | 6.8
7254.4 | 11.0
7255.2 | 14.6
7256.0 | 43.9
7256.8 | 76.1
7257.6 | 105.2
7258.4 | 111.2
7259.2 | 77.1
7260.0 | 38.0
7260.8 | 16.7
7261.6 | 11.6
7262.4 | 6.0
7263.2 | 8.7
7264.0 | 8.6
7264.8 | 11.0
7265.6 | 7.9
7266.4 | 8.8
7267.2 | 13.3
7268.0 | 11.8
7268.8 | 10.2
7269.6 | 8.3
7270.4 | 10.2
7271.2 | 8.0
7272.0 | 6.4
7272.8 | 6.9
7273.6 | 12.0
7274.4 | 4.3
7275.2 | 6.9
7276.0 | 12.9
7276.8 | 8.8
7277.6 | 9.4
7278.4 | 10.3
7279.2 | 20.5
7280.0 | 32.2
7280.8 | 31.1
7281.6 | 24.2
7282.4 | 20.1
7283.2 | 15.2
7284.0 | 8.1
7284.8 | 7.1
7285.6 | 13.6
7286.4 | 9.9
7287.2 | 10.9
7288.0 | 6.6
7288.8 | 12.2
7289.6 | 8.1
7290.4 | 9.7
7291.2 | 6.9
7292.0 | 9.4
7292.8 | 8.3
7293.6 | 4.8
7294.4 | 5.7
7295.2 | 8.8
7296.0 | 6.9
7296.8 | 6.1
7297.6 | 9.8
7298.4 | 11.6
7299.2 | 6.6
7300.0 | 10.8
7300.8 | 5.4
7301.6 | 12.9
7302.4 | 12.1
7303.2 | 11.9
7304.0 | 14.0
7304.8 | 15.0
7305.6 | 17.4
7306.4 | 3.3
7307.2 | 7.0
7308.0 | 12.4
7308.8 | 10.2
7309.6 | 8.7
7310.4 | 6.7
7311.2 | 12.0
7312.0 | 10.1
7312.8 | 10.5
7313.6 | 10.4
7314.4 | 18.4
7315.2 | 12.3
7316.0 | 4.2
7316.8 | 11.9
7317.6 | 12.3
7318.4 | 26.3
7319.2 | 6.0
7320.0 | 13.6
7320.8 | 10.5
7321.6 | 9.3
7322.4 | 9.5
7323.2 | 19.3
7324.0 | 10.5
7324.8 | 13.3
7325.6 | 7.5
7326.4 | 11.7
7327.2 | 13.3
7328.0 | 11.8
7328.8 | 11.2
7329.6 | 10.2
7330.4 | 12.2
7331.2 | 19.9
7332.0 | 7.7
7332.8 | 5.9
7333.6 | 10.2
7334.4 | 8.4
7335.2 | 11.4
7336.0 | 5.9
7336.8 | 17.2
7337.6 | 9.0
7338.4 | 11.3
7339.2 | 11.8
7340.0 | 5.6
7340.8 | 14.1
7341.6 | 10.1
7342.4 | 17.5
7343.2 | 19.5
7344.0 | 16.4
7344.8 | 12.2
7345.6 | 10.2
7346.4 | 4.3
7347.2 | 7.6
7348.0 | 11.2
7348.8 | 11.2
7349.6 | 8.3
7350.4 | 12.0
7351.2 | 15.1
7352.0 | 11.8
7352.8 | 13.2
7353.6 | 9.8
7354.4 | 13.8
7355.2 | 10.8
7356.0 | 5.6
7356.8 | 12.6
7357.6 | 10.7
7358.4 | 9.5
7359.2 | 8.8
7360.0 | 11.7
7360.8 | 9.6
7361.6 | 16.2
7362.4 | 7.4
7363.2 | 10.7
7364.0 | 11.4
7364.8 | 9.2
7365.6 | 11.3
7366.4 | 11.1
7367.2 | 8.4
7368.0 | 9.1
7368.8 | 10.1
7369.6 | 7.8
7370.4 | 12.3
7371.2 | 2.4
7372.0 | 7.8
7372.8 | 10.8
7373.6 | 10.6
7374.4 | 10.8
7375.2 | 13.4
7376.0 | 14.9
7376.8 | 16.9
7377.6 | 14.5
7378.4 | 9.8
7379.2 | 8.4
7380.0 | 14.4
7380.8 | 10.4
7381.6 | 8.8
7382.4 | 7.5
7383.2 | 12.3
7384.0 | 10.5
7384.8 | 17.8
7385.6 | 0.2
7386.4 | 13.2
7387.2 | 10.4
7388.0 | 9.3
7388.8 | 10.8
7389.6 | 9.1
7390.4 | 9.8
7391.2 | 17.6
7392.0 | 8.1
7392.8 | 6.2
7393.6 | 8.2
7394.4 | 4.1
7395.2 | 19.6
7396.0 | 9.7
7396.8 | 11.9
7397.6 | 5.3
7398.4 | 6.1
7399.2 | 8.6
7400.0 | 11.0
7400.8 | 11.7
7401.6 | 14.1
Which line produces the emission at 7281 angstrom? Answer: [N II] 6583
